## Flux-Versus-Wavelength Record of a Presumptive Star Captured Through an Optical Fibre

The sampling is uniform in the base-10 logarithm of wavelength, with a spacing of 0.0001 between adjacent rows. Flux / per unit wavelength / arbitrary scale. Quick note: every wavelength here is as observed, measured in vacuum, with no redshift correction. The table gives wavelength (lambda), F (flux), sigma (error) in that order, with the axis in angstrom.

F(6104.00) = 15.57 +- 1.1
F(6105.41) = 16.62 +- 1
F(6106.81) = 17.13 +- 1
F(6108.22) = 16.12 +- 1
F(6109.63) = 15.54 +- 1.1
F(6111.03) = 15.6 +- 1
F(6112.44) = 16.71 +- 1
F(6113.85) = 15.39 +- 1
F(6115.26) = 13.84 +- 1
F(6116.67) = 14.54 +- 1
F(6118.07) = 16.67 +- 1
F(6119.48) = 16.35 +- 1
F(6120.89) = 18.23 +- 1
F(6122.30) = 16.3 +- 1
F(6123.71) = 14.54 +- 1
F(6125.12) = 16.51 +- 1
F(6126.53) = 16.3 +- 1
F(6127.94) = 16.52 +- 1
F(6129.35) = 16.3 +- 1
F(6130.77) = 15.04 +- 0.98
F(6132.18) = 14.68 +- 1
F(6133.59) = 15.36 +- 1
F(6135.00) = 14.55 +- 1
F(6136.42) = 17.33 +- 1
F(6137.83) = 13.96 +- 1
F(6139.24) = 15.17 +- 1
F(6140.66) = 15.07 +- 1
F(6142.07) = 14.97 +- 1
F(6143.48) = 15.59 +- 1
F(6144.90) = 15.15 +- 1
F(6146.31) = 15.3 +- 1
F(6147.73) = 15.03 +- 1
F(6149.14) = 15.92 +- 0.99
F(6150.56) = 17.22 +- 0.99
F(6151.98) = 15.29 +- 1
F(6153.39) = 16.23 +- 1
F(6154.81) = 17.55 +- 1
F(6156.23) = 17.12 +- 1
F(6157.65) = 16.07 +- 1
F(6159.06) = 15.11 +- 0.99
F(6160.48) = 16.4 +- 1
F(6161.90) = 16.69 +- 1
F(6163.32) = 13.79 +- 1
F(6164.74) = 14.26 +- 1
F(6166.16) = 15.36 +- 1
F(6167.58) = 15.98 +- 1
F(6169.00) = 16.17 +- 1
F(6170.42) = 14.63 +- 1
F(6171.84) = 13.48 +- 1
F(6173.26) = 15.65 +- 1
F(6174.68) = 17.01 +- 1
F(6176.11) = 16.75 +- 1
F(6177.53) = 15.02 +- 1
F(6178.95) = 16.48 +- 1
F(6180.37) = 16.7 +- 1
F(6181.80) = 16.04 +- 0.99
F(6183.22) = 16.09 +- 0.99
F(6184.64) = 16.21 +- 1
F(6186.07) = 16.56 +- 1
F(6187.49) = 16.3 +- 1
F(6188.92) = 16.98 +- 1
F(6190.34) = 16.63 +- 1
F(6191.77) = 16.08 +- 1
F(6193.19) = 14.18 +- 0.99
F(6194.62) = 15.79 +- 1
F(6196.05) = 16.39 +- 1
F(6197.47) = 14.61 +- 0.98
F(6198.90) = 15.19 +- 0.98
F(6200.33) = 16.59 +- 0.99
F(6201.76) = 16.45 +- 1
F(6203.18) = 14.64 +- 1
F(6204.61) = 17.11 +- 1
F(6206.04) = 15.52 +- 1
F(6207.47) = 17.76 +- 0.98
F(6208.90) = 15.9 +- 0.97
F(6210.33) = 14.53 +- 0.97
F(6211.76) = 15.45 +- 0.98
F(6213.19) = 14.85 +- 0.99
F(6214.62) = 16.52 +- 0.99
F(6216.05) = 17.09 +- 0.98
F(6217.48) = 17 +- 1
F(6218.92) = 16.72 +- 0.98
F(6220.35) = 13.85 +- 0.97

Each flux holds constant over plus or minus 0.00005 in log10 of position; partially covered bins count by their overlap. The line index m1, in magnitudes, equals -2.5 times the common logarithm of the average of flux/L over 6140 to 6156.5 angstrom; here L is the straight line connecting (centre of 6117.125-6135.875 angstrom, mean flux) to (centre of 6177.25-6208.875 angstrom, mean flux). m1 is 0.010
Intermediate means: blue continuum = 15.9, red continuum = 16.1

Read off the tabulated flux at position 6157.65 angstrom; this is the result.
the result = 16.07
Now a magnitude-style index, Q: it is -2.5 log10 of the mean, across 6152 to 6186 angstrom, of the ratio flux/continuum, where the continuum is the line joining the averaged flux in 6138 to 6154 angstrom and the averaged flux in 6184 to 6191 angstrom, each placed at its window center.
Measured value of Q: 0.01 mag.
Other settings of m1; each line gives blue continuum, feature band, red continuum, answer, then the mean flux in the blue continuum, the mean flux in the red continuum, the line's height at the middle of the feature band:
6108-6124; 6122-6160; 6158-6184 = 0.00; 15.8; 15.7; 15.8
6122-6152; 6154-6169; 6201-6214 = -0.01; 15.5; 15.8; 15.6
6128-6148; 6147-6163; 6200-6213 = -0.05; 15.3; 15.9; 15.5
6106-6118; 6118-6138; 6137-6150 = -0.03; 15.7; 15.2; 15.4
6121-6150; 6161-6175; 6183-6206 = 0.04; 15.5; 16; 15.8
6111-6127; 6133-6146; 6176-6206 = 0.05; 15.9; 16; 15.9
